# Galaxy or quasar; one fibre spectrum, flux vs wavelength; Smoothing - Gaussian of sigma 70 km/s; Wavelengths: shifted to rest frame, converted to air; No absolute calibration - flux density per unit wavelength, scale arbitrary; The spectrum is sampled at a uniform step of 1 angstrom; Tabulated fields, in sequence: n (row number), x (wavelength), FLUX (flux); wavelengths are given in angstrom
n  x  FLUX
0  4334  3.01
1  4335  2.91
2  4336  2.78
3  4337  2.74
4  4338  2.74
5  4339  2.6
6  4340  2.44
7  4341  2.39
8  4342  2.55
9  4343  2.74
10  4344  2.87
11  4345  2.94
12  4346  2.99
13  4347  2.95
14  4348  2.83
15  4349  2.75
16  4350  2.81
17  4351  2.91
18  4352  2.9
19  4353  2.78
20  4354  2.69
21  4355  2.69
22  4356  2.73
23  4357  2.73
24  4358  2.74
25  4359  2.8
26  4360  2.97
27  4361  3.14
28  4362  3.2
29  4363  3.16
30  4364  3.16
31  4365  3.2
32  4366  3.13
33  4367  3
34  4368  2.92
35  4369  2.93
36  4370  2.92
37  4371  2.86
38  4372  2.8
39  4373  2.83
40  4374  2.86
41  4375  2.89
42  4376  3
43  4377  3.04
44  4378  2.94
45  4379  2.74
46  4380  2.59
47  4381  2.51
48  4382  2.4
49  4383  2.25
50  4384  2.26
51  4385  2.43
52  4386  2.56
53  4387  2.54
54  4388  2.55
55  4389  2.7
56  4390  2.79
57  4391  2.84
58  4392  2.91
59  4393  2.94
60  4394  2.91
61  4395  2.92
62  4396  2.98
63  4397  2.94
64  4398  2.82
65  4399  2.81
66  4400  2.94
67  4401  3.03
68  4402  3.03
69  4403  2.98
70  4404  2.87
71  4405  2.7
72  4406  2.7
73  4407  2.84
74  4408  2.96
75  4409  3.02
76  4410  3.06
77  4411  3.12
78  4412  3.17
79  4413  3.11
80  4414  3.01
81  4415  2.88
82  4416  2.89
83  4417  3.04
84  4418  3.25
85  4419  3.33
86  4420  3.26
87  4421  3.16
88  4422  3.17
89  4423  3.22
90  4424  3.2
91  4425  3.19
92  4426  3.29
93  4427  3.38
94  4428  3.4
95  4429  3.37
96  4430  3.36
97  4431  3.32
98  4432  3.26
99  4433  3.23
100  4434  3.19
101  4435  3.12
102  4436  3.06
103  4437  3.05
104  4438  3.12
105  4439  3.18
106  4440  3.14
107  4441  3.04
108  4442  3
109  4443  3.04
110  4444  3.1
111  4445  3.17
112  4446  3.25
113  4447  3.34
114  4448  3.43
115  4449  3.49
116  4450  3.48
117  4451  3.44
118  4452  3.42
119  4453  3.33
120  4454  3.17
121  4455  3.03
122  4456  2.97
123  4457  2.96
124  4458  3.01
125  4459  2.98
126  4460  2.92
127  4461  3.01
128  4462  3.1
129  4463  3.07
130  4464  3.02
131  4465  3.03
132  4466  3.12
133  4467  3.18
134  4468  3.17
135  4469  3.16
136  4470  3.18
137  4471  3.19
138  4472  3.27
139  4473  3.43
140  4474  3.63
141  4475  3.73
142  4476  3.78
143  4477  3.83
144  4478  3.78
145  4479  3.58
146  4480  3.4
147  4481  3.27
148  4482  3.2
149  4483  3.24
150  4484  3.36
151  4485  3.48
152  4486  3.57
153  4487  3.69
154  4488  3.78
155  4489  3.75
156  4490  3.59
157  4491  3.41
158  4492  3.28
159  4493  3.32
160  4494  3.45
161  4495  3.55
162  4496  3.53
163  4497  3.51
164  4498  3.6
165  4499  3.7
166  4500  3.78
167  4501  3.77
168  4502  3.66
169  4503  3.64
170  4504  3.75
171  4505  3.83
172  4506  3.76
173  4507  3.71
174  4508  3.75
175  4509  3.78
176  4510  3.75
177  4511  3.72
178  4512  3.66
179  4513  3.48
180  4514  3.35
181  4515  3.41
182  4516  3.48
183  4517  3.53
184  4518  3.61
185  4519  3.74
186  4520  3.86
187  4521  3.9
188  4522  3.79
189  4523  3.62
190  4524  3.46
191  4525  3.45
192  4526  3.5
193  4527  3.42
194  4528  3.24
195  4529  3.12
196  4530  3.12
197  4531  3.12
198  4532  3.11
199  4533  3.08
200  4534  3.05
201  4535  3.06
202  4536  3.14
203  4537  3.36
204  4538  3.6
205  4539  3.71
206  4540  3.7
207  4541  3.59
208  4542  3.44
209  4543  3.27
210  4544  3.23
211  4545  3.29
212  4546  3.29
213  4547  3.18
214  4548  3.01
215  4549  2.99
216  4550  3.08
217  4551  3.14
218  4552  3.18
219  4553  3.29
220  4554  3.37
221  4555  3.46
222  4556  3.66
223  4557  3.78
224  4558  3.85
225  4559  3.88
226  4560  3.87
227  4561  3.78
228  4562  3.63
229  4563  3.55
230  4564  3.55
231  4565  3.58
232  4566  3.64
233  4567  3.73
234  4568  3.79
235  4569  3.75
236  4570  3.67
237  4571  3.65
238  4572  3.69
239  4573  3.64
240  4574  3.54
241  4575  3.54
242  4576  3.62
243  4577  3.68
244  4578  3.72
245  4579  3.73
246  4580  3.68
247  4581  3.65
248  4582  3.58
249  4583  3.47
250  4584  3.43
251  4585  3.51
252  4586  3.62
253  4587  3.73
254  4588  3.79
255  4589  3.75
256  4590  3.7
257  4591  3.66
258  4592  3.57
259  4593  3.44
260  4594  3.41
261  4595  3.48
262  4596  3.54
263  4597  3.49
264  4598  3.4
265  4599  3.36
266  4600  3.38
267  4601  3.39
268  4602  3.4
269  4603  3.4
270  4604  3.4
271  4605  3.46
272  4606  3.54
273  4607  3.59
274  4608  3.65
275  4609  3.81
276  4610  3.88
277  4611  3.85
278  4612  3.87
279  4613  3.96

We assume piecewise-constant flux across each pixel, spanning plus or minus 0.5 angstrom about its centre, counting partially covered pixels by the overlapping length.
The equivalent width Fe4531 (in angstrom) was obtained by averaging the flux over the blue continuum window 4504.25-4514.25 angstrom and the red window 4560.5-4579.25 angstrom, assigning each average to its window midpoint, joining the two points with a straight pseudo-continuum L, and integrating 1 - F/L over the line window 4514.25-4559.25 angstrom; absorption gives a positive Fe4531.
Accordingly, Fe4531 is 3.3 angstrom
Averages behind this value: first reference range 3.69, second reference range 3.66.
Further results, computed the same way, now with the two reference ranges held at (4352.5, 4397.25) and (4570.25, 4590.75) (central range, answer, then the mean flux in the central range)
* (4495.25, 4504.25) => -0.9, 3.65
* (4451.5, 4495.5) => -1.6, 3.33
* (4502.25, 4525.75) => -2.0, 3.65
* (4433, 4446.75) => -0.2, 3.12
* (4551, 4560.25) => -0.1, 3.56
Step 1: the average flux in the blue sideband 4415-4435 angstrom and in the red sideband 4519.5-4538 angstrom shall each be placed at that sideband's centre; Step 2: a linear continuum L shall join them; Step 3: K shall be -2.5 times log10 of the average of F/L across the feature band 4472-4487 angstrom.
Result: -0.07 mag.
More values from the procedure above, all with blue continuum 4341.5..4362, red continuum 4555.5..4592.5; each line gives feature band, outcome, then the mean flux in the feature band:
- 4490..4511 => -0.073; 3.63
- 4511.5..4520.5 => -0.037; 3.57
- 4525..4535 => 0.097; 3.2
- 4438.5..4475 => 0.014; 3.19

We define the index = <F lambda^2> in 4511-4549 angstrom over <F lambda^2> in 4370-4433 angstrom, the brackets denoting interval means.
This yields 1.23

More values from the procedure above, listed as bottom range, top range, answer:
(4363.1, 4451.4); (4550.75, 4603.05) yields 1.29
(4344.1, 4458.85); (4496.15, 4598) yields 1.26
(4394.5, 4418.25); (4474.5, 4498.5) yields 1.24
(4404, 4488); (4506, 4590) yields 1.15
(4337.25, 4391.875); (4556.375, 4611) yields 1.43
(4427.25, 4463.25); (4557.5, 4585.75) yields 1.21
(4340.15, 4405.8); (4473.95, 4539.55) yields 1.33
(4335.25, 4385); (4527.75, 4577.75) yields 1.34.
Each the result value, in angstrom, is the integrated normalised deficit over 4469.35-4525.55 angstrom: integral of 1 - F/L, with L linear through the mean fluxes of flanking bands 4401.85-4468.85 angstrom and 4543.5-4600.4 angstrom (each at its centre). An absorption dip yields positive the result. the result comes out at -4.4 angstrom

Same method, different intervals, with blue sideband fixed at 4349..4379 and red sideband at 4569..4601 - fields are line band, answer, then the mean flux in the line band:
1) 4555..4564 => -0.6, 3.72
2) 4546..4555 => 0.8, 3.18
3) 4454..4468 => 0.7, 3.04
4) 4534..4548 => 0.4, 3.35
